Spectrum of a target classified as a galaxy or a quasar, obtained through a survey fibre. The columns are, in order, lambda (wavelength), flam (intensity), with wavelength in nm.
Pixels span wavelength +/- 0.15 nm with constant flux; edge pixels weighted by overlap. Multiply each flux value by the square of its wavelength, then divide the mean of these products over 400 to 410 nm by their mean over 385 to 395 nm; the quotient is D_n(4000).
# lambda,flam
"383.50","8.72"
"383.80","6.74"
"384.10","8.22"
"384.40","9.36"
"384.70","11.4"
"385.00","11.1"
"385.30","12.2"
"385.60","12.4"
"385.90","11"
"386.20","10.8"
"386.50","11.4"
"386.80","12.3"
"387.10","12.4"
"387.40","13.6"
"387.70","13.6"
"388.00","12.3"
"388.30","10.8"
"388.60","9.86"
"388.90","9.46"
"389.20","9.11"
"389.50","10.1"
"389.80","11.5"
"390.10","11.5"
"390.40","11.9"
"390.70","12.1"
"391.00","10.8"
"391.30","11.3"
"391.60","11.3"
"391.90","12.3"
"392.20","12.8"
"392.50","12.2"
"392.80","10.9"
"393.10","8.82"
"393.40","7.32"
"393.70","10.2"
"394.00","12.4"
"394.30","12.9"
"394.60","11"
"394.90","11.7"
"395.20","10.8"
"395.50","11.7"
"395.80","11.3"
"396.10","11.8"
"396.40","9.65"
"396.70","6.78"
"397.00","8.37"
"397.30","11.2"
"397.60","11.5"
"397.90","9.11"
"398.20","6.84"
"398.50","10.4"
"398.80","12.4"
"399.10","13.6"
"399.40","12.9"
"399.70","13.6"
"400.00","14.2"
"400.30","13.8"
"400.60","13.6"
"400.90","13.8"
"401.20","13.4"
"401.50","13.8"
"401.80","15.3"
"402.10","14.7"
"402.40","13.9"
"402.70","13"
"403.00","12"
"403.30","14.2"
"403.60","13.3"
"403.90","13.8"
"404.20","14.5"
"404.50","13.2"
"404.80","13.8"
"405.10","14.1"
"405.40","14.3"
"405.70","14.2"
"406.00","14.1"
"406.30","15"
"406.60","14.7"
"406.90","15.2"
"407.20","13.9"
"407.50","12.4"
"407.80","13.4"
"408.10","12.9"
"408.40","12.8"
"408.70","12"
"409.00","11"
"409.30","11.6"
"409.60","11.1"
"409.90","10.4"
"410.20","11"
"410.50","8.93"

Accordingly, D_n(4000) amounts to 1.3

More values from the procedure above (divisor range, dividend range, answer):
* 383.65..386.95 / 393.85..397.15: 1.07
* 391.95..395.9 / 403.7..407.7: 1.34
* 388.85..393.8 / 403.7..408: 1.39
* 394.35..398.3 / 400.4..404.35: 1.39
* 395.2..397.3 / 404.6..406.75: 1.49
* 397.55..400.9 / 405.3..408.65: 1.19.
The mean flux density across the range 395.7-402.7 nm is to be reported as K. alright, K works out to 12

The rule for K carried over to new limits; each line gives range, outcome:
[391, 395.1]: 11.1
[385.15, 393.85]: 11.3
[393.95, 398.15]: 10.6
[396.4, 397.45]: 8.91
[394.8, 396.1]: 11.4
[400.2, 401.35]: 13.6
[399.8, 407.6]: 13.9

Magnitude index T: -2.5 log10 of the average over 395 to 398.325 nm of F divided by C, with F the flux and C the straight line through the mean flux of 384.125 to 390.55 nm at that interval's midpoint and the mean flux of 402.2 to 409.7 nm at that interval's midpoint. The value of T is 0.23 mag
